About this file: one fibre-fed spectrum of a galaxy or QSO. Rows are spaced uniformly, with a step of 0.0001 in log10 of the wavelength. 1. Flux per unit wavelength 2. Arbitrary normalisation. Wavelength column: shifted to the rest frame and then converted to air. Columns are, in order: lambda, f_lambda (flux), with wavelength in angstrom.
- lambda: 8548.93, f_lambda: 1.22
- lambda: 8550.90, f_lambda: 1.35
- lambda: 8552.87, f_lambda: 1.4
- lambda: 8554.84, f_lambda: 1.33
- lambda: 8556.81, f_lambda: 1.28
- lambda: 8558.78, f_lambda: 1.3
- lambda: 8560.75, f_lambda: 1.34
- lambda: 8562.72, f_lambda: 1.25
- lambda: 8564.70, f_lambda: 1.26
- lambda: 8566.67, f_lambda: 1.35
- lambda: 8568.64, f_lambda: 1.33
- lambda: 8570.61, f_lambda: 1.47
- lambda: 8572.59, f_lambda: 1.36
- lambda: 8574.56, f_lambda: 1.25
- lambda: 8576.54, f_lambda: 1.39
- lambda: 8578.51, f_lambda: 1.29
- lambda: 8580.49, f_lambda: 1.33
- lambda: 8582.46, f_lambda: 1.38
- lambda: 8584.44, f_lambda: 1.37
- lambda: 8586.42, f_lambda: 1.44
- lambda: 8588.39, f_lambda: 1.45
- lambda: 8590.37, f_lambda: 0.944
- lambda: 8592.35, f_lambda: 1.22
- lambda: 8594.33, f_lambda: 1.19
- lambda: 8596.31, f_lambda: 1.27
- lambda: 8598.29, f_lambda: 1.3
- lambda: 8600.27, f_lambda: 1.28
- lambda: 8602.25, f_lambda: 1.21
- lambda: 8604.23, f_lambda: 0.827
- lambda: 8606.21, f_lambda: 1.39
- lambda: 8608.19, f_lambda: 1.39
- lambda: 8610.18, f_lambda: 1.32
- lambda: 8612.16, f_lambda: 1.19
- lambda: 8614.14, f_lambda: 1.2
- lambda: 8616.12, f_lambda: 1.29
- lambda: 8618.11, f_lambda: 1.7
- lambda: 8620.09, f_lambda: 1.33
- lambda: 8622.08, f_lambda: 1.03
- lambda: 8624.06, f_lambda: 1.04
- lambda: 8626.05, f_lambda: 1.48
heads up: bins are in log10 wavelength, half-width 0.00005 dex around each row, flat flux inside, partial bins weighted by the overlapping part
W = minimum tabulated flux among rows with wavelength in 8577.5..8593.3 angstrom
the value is 0.944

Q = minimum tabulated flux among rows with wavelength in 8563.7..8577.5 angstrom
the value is 1.25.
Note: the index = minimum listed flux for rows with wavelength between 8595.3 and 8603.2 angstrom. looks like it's 1.21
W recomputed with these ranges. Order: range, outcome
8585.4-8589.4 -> 1.44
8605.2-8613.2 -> 1.19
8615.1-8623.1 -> 1.03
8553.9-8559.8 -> 1.28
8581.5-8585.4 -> 1.37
